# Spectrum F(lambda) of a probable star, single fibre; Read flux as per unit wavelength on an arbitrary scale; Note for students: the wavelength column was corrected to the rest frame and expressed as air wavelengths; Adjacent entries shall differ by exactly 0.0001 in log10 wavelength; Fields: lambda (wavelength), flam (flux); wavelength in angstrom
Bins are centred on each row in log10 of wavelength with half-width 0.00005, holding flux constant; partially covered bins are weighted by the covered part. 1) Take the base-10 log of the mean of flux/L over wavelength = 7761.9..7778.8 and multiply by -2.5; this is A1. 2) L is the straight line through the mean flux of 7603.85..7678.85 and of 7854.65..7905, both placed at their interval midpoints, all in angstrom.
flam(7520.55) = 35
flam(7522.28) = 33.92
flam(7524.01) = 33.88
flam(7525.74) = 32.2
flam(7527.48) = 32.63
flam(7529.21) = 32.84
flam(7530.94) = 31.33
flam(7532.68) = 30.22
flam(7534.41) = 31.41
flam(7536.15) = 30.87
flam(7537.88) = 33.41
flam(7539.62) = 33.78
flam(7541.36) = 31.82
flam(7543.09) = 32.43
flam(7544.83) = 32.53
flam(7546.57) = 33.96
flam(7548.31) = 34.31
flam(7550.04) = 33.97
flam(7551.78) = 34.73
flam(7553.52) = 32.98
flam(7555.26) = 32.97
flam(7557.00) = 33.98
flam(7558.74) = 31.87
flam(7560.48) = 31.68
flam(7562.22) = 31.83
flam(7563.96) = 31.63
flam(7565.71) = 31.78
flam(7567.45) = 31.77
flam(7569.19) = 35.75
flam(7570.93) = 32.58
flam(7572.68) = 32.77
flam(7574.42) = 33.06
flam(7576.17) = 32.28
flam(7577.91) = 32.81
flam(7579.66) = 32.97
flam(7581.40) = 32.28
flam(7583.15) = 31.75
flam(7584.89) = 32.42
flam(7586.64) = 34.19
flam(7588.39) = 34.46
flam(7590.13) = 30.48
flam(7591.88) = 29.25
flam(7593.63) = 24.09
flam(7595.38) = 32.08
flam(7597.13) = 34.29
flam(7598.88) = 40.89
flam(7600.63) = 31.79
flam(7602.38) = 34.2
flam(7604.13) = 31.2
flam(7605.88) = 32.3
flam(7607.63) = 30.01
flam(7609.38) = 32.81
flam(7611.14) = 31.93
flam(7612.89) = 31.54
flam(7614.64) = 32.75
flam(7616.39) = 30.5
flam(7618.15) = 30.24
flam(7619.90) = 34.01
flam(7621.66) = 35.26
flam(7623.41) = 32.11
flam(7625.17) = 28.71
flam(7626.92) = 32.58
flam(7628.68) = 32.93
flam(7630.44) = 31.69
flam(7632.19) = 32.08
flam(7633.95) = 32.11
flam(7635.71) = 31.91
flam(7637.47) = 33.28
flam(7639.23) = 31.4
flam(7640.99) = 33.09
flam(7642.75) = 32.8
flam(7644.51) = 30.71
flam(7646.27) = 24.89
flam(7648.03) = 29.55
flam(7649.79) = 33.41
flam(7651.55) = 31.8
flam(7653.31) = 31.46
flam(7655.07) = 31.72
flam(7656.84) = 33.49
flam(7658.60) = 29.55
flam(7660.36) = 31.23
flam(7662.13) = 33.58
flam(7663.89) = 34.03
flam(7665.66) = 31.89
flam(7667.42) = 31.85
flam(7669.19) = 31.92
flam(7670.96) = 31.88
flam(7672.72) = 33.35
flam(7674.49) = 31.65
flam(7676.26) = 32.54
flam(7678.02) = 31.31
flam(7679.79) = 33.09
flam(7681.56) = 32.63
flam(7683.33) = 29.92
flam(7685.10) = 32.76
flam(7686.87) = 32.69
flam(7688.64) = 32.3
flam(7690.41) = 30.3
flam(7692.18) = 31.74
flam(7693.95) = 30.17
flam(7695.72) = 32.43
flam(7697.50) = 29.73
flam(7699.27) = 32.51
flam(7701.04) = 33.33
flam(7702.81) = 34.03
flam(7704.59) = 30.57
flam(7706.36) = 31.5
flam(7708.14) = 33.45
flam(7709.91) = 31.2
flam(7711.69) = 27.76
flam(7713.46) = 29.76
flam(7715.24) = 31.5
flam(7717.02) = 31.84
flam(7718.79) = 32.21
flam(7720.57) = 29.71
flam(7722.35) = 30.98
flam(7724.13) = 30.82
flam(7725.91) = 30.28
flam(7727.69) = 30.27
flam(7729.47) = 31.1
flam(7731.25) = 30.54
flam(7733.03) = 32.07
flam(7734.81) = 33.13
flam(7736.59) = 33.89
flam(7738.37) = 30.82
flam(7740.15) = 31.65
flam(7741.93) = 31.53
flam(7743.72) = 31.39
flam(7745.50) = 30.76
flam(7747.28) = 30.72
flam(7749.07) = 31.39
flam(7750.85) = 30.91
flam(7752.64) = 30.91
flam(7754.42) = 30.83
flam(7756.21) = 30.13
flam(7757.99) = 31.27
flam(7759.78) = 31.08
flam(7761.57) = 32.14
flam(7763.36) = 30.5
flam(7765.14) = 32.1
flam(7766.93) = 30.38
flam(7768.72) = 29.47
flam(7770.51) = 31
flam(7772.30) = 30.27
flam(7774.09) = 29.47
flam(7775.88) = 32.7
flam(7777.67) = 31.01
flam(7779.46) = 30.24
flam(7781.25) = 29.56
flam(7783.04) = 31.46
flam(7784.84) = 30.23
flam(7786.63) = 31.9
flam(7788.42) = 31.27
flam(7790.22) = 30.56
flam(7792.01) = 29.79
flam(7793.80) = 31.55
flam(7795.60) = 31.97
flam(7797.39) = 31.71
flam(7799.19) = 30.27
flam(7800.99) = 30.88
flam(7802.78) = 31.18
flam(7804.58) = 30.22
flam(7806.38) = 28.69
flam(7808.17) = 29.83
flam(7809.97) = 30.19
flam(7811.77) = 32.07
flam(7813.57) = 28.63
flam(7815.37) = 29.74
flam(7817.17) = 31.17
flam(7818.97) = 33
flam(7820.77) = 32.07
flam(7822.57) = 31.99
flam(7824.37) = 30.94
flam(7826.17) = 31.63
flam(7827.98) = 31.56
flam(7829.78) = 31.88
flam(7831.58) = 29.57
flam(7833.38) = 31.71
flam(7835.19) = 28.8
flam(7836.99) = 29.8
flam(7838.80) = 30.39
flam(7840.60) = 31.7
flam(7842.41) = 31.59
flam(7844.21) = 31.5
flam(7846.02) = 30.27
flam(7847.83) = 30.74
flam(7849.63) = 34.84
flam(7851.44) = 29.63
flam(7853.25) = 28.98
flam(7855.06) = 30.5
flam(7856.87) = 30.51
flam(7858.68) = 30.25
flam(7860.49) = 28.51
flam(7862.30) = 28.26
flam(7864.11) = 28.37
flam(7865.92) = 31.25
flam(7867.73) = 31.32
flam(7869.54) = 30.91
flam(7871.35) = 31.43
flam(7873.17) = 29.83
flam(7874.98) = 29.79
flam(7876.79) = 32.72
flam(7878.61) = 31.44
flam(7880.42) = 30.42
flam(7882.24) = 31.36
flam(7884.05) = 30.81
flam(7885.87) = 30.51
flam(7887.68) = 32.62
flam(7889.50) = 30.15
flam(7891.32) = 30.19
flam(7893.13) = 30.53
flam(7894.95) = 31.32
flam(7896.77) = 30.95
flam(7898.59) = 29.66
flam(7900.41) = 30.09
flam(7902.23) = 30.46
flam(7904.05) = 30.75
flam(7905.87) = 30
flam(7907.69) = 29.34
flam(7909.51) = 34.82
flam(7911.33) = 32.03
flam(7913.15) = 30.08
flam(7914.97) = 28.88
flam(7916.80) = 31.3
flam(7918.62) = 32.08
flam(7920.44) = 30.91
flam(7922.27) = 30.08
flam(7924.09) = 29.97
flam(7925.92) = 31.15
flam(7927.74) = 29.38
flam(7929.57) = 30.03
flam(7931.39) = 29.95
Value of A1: 0.01 mag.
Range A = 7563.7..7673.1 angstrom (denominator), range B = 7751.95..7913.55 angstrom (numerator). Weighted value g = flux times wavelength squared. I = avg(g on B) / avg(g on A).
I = 1.01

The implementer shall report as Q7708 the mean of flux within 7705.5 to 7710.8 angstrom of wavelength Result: 32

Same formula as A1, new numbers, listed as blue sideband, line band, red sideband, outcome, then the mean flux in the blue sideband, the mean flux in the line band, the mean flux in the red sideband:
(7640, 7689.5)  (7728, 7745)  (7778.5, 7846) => -0.01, 31.8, 31.7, 30.8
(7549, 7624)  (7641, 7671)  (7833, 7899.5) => 0.02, 32.5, 31.5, 30.6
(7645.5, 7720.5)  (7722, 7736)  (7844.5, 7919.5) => 0.01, 31.6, 31.2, 30.7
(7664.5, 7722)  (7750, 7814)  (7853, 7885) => 0.01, 31.7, 30.7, 30.4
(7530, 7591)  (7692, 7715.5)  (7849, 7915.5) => 0.01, 32.7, 31.4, 30.6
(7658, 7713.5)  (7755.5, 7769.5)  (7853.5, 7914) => 0.02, 31.8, 30.9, 30.6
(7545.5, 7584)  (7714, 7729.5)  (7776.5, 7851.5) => 0.03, 32.9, 30.9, 30.9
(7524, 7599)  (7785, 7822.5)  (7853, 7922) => 0.01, 32.5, 30.9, 30.6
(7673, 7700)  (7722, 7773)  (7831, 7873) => 0.01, 31.7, 31.1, 30.5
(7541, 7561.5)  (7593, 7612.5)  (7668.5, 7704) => 0.01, 33.1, 32.4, 32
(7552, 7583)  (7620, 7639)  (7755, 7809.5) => -0.01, 32.7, 32.3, 30.8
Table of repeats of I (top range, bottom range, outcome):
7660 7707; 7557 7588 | 1.01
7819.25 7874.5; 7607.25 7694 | 1.01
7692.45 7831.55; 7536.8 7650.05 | 1.00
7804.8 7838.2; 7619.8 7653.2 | 1.02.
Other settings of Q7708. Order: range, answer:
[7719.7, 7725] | 30.5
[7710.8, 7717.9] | 30.2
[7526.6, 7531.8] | 32.3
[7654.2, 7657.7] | 32.5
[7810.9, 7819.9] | 30.9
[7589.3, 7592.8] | 29.8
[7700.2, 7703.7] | 33.7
